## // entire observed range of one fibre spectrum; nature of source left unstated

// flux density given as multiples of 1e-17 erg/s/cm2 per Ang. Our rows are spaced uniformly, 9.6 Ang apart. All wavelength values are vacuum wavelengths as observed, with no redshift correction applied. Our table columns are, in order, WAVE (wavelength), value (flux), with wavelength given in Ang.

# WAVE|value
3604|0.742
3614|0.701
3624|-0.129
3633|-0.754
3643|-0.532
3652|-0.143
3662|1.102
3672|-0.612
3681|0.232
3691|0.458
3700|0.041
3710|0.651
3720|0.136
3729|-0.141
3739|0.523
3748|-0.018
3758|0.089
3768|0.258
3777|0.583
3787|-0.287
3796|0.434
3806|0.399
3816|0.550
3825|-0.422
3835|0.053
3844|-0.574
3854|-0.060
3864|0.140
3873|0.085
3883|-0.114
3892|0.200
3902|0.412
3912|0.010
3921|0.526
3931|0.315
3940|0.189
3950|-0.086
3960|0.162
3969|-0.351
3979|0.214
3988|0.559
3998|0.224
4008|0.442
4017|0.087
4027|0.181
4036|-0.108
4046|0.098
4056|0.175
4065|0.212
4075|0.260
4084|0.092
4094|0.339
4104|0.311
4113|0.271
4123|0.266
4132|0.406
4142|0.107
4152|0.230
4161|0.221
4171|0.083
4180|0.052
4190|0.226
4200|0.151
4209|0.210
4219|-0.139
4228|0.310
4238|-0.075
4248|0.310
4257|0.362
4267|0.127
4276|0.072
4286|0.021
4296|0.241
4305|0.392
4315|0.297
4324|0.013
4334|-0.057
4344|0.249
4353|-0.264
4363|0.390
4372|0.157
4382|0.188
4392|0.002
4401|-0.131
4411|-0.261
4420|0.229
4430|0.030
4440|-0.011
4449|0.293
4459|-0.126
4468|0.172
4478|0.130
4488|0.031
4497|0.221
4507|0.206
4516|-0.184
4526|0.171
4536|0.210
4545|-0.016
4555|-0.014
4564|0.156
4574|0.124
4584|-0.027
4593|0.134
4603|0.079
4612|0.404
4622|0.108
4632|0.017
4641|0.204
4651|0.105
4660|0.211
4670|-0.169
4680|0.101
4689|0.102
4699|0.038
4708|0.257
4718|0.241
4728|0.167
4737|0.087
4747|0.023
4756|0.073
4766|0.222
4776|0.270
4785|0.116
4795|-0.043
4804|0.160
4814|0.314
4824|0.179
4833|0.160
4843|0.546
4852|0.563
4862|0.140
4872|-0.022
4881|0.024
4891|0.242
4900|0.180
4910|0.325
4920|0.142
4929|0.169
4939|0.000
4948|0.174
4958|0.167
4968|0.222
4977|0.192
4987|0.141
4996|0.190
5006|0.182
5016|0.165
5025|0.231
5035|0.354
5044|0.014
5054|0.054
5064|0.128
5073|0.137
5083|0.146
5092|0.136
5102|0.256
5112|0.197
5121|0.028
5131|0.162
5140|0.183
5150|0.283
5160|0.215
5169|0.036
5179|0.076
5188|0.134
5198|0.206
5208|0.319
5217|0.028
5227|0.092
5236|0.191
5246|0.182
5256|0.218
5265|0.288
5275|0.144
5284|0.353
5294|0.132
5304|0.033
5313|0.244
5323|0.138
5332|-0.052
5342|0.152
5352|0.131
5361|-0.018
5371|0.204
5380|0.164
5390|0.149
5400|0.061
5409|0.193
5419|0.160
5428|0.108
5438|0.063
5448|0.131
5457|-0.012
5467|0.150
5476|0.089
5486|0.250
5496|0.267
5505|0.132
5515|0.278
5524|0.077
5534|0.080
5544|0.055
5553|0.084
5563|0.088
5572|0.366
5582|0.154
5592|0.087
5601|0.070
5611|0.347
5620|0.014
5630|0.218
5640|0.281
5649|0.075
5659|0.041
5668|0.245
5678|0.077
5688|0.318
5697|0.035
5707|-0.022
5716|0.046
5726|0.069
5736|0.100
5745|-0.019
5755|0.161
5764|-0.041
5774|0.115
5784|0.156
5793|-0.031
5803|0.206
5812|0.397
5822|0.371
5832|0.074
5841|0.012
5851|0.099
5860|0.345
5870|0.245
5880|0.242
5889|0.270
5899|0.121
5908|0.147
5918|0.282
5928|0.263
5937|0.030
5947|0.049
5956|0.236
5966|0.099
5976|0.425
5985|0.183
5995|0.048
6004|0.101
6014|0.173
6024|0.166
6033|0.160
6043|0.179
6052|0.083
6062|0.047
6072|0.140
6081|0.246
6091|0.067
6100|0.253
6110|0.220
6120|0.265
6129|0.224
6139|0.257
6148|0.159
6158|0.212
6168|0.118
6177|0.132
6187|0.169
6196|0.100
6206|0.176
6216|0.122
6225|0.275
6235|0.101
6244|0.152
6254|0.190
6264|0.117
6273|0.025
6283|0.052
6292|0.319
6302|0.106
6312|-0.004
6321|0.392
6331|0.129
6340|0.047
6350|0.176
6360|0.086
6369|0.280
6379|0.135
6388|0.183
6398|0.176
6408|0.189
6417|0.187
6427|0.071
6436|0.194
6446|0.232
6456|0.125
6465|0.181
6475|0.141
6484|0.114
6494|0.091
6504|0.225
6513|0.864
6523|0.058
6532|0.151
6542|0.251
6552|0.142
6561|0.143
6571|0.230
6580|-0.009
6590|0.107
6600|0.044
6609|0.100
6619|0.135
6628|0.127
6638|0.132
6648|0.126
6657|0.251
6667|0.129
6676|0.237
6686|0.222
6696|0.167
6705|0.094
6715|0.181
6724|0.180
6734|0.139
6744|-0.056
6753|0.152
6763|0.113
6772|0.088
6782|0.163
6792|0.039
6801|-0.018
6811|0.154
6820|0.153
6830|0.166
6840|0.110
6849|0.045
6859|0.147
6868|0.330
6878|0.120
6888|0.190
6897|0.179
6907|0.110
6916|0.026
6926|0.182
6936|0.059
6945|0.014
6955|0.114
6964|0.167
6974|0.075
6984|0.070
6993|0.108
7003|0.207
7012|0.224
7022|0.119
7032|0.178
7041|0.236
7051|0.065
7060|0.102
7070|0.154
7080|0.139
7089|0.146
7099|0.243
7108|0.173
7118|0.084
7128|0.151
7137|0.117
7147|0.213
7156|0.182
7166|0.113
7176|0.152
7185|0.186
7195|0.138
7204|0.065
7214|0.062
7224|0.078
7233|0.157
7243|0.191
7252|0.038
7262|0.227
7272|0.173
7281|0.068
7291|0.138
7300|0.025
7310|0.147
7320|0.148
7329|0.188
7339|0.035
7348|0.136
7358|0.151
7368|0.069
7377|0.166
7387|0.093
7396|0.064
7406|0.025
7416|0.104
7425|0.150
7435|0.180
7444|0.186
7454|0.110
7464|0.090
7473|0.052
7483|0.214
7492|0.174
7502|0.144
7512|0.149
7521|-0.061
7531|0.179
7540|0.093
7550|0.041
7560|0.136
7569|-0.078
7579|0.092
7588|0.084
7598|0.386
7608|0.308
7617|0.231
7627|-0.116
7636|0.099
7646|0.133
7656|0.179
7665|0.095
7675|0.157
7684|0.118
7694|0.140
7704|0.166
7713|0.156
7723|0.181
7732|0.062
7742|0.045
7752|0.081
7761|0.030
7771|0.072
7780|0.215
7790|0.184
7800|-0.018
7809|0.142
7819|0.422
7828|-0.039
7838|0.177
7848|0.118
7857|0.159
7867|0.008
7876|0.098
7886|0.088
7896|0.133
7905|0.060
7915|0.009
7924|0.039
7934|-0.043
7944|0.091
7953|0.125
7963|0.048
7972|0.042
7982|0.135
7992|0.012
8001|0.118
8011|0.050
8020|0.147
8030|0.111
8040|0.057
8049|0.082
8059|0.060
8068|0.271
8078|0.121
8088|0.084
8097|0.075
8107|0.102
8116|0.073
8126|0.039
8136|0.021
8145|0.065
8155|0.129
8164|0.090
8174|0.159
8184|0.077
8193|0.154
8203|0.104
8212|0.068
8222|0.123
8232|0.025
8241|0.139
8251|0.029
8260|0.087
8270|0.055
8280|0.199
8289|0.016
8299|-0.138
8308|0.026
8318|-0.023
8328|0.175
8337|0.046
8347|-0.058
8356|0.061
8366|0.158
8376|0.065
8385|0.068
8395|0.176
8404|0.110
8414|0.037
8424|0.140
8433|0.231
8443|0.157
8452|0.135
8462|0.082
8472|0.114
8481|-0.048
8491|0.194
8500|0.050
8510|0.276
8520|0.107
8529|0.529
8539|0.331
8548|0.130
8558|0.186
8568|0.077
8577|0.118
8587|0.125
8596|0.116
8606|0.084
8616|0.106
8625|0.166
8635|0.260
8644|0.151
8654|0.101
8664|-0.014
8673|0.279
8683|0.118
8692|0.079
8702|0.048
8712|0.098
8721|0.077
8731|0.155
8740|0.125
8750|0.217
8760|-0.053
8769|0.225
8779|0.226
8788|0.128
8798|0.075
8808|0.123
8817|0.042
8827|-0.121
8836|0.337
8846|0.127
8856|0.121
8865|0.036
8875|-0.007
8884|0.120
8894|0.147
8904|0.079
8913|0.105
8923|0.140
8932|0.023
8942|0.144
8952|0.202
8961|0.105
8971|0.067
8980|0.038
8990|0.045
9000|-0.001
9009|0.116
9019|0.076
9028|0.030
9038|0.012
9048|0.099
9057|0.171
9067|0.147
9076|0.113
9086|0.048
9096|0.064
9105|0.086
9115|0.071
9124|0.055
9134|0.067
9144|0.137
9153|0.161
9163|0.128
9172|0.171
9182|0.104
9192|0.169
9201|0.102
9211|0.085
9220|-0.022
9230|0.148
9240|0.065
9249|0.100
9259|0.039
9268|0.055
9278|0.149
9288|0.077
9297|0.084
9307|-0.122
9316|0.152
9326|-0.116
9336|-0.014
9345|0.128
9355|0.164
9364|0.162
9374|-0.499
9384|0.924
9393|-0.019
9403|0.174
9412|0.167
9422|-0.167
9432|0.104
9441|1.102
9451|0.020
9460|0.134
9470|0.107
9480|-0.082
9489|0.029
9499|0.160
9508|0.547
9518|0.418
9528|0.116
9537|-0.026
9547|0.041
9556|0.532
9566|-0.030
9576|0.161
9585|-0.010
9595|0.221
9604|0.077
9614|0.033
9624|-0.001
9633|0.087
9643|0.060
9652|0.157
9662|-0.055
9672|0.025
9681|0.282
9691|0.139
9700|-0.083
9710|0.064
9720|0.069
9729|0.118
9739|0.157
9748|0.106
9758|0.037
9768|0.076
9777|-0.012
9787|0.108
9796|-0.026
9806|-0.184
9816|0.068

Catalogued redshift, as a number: 0.300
